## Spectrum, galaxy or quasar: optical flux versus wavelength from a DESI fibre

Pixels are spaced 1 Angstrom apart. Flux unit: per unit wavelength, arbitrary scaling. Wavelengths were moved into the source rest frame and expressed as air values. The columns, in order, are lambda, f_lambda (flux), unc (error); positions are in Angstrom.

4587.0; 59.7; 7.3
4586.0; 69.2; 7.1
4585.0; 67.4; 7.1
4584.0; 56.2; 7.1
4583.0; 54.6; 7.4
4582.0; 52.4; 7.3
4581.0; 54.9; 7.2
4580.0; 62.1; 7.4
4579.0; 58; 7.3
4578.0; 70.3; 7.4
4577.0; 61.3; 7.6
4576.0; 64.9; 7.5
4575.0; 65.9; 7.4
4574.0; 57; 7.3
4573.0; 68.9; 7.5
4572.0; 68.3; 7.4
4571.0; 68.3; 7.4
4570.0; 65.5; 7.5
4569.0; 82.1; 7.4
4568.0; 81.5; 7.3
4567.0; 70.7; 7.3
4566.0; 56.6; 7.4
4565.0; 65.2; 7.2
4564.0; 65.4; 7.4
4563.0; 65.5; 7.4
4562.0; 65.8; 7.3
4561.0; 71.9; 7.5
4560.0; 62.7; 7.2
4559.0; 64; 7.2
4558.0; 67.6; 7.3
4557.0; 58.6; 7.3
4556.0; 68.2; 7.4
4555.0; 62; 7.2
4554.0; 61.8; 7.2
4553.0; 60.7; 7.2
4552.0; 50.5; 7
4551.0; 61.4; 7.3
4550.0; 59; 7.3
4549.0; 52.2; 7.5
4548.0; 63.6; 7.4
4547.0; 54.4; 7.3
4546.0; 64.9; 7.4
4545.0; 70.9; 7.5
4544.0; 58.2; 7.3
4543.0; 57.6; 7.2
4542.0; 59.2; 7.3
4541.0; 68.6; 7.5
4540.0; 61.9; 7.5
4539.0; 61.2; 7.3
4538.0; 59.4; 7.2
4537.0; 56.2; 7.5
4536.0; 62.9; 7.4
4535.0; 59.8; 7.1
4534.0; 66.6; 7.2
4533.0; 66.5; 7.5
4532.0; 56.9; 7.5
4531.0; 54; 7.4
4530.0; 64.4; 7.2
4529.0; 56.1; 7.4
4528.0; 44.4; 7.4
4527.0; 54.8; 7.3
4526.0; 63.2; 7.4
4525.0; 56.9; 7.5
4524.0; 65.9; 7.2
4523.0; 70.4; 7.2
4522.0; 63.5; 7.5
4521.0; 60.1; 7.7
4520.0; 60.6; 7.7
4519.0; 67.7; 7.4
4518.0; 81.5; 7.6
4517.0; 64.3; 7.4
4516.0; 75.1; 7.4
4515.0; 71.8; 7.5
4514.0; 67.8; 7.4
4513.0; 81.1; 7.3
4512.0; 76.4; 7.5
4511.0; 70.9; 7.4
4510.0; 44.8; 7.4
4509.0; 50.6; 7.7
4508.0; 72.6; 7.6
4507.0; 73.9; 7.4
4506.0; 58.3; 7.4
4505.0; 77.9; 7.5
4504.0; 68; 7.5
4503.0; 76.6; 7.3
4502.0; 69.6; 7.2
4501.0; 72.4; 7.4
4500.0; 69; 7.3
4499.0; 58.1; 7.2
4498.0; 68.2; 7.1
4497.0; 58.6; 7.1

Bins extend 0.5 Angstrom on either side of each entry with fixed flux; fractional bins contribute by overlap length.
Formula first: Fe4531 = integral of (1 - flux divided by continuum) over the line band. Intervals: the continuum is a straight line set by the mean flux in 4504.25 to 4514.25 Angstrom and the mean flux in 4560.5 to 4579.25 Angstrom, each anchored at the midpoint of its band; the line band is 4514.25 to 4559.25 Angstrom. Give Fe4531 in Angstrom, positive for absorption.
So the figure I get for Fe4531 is 3.5 Angstrom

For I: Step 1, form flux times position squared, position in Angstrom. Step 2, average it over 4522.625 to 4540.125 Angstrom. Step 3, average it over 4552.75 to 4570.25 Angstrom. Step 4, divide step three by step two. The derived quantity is 1.1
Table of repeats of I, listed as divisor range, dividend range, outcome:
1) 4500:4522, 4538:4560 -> 0.91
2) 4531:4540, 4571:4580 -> 1.08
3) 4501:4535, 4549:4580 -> 1.01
